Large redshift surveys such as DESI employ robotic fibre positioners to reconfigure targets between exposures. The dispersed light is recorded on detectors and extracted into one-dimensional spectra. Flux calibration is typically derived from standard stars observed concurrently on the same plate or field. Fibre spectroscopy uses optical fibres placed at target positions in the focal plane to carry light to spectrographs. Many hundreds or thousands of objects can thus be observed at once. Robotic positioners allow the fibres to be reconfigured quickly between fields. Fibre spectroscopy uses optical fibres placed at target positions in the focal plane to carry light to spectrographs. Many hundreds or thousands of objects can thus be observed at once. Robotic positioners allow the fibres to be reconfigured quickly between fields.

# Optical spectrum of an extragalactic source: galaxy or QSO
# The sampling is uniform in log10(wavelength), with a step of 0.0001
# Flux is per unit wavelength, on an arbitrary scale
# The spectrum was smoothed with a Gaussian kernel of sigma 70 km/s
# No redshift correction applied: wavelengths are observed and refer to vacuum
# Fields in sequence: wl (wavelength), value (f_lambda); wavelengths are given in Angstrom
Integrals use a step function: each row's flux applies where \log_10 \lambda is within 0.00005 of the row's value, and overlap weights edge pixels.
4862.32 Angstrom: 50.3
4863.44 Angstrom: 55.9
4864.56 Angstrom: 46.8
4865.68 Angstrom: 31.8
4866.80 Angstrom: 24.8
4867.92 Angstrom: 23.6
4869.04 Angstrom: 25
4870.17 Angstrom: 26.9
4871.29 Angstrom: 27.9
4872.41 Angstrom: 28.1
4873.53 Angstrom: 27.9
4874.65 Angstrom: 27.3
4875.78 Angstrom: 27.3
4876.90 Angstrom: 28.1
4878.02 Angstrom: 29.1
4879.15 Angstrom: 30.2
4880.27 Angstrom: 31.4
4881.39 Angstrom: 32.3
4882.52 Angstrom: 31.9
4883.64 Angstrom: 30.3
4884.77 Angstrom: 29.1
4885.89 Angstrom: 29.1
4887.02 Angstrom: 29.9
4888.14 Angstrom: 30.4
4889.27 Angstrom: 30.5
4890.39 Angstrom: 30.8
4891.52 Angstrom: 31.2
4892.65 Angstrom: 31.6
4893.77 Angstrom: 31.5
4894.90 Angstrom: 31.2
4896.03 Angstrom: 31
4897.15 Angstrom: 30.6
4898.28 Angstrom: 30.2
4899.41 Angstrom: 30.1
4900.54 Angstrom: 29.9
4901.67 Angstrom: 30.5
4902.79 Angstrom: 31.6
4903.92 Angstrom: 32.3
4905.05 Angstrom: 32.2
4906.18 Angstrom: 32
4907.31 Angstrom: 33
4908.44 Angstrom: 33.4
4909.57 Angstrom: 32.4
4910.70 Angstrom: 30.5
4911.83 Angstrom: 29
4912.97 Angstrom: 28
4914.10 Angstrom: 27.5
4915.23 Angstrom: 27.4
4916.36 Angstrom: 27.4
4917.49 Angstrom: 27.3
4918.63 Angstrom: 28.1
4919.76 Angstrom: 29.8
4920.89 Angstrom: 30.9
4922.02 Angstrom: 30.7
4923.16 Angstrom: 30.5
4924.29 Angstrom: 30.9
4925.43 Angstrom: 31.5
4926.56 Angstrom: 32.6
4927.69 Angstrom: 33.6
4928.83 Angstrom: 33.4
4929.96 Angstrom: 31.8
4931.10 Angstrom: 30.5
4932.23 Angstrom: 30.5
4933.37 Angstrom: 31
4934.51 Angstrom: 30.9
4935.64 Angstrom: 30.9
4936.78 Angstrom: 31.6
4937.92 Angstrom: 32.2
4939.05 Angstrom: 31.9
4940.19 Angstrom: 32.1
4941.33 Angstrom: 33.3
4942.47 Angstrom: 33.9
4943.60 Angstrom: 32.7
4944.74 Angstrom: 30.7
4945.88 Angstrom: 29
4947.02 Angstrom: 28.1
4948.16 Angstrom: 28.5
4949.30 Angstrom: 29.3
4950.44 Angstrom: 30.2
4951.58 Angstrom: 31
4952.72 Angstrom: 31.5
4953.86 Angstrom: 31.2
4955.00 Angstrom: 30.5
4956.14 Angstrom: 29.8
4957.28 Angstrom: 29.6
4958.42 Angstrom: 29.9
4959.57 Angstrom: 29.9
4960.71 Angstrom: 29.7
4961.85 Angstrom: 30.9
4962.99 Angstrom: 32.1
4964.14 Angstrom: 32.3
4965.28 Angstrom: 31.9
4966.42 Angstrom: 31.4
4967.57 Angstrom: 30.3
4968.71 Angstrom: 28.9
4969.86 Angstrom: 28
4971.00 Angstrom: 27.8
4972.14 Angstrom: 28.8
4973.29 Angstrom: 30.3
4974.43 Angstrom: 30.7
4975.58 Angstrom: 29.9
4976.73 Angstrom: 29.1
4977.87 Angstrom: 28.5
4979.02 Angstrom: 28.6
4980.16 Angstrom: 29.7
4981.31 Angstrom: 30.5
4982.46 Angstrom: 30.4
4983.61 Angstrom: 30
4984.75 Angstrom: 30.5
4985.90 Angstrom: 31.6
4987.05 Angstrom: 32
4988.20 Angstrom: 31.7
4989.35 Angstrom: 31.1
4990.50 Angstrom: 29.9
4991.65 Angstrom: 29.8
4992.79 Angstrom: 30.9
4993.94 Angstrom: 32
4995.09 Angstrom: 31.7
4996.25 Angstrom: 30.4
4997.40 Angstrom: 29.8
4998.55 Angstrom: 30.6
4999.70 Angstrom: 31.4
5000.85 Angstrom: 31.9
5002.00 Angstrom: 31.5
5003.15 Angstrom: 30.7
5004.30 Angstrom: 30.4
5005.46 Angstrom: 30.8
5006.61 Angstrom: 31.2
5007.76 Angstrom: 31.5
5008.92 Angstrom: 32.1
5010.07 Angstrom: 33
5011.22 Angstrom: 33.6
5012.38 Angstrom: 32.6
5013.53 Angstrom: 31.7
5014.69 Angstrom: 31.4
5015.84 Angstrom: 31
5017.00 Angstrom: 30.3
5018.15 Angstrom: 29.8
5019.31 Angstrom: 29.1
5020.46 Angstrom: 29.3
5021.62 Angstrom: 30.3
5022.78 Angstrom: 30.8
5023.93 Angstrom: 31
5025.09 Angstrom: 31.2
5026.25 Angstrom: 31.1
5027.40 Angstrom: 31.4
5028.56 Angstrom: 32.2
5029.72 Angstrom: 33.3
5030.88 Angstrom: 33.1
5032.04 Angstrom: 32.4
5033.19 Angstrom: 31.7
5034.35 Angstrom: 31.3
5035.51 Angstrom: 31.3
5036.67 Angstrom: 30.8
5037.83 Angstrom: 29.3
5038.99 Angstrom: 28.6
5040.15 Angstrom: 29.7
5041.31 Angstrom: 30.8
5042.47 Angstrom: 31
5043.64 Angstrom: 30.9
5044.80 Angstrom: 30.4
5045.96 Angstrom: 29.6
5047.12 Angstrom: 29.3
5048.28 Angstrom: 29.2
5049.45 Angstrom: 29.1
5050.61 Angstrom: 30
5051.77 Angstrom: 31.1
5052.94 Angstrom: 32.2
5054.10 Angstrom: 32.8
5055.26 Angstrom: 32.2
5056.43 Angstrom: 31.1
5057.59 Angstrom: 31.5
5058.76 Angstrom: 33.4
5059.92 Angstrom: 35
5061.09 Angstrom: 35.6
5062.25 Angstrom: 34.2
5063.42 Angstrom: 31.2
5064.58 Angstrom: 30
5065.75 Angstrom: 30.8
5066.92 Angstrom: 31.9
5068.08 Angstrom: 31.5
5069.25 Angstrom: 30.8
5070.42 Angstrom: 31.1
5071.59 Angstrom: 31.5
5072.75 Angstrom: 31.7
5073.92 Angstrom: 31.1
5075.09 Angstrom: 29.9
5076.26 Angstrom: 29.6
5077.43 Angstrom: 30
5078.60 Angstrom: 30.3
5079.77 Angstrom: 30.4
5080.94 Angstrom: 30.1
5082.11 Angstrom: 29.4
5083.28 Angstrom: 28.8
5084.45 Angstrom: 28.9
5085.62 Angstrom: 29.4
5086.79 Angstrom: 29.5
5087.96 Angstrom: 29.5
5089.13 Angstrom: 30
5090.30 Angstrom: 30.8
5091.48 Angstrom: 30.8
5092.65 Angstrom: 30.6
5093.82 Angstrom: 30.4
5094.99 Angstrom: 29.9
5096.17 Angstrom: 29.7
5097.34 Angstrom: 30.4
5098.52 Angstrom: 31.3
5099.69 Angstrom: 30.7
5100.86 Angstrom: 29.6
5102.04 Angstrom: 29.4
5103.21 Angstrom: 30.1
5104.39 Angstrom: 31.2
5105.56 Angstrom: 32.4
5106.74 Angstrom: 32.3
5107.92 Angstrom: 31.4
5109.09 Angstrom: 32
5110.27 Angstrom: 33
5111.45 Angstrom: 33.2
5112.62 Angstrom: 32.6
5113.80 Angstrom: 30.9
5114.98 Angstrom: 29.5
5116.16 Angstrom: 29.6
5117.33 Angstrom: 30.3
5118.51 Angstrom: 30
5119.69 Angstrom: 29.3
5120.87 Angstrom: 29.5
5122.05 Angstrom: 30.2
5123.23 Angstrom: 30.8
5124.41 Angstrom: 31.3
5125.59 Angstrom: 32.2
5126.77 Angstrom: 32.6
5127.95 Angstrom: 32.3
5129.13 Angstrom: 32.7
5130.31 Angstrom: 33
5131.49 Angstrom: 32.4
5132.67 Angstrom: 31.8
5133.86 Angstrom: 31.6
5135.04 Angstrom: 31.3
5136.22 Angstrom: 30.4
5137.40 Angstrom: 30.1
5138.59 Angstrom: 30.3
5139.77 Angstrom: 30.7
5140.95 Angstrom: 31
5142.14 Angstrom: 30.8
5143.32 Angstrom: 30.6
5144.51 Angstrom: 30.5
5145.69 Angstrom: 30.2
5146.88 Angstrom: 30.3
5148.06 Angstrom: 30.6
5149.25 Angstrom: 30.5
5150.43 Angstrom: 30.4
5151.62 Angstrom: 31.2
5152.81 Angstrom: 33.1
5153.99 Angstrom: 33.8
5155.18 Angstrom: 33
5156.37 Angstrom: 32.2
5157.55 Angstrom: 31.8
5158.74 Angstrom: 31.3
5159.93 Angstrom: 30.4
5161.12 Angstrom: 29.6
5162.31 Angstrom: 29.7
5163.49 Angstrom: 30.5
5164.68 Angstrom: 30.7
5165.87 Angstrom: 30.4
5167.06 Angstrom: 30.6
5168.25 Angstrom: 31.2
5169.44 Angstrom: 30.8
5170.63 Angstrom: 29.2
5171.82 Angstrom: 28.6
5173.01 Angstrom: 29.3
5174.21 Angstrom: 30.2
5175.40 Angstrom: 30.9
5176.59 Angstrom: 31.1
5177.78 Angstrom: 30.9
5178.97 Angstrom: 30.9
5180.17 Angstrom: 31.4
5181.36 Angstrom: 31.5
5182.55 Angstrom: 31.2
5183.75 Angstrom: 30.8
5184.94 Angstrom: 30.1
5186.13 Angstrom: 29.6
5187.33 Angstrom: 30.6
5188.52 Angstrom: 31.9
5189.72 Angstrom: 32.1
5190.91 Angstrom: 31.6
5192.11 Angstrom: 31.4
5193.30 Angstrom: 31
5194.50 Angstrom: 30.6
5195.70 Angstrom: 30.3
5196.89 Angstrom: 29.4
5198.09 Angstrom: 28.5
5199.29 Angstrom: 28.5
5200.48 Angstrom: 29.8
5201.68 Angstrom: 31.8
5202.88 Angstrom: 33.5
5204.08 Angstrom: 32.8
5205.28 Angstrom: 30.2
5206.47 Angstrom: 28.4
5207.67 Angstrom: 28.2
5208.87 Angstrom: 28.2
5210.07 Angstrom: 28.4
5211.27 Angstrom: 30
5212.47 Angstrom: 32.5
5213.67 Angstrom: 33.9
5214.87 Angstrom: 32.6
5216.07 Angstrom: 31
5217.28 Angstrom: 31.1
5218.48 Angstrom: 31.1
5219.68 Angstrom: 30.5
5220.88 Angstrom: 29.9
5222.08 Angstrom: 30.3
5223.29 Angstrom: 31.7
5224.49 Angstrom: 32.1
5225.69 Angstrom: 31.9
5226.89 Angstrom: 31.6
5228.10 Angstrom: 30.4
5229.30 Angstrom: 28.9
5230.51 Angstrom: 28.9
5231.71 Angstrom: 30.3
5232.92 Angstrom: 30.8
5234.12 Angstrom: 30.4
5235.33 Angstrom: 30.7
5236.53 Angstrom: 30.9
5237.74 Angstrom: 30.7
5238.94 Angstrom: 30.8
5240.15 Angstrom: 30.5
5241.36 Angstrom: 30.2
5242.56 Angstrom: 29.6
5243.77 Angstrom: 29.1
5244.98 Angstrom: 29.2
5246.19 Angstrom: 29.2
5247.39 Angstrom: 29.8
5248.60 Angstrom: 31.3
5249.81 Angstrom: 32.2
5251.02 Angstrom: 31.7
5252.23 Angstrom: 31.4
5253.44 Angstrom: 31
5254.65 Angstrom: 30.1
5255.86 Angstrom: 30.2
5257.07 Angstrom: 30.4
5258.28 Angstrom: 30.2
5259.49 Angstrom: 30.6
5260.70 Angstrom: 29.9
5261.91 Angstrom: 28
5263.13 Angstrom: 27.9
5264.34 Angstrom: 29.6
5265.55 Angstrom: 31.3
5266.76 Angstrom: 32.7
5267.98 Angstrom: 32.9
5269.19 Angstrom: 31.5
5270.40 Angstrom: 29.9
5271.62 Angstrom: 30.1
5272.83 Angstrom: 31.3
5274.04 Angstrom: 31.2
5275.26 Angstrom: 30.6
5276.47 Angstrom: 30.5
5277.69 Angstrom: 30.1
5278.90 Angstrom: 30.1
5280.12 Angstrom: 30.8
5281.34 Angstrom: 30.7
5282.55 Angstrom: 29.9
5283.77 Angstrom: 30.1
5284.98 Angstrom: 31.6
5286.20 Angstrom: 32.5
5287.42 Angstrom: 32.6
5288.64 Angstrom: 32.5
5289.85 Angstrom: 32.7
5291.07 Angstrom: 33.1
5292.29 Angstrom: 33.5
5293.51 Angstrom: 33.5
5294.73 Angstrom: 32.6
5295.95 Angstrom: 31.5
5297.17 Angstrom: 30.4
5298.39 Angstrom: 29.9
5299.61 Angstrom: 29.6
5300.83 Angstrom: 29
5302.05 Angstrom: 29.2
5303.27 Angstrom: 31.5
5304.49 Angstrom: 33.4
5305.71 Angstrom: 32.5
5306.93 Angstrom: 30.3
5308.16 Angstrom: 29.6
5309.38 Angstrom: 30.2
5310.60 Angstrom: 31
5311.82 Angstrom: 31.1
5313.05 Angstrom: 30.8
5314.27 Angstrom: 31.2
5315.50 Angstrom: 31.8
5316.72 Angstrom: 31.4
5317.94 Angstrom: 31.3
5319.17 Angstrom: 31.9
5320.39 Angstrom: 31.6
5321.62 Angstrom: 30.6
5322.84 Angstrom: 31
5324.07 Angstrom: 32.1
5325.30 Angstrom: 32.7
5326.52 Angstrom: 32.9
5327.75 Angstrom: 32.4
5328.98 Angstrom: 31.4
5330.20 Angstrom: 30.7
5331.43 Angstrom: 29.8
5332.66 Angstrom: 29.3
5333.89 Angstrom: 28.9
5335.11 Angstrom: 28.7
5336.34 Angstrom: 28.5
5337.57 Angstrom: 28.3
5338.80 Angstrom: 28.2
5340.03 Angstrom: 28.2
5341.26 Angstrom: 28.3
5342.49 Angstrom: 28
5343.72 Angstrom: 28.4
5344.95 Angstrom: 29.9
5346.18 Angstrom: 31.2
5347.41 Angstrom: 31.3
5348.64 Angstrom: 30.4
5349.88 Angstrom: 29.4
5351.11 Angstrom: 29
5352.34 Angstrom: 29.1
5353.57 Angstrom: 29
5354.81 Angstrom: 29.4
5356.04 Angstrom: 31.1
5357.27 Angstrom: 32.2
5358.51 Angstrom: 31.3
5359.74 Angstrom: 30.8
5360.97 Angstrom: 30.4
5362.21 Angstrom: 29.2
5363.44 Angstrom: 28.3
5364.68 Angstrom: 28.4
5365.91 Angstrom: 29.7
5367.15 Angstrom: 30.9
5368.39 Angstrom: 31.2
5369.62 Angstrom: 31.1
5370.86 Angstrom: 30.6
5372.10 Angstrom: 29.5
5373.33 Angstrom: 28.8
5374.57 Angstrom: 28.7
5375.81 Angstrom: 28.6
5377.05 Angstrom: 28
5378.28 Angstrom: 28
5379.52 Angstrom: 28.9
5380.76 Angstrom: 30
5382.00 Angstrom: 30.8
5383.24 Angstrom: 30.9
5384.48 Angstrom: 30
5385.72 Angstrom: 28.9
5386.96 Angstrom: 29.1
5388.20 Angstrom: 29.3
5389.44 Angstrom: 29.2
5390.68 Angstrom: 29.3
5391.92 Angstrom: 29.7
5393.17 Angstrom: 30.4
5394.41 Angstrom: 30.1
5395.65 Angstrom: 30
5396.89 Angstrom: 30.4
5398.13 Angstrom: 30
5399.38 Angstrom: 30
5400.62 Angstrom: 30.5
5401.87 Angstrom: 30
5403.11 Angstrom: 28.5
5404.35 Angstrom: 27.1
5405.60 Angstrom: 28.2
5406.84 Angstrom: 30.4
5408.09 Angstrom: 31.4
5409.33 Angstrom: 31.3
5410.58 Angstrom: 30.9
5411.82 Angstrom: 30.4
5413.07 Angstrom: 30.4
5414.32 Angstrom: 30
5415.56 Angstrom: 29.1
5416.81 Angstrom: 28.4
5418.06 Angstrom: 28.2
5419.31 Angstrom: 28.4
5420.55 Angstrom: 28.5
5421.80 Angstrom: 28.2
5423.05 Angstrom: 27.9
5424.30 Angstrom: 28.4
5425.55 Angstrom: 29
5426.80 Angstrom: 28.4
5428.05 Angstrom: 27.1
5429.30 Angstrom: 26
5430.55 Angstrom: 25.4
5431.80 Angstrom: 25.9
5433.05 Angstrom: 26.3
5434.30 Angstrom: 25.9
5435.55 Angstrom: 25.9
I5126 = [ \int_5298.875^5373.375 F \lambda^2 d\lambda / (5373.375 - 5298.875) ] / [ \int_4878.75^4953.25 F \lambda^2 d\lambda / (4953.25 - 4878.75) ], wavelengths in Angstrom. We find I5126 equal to 1.16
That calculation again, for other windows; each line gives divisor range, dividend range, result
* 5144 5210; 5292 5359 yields 1.05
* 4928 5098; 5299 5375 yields 1.11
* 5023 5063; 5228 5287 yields 1.05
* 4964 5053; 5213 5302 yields 1.11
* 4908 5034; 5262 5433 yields 1.13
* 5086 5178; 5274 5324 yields 1.08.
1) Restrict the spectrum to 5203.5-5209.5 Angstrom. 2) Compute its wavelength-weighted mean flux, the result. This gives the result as 29.6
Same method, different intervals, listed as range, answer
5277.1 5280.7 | 30.3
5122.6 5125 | 31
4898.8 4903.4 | 30.6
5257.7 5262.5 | 29.7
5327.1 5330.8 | 31.5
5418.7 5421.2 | 28.5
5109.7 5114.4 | 32.4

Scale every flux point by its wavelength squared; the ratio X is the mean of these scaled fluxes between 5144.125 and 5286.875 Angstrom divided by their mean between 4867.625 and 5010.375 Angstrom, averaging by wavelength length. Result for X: 1.12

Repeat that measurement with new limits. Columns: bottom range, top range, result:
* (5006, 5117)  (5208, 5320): 1.08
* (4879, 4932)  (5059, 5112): 1.08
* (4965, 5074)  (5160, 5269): 1.06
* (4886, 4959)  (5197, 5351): 1.14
